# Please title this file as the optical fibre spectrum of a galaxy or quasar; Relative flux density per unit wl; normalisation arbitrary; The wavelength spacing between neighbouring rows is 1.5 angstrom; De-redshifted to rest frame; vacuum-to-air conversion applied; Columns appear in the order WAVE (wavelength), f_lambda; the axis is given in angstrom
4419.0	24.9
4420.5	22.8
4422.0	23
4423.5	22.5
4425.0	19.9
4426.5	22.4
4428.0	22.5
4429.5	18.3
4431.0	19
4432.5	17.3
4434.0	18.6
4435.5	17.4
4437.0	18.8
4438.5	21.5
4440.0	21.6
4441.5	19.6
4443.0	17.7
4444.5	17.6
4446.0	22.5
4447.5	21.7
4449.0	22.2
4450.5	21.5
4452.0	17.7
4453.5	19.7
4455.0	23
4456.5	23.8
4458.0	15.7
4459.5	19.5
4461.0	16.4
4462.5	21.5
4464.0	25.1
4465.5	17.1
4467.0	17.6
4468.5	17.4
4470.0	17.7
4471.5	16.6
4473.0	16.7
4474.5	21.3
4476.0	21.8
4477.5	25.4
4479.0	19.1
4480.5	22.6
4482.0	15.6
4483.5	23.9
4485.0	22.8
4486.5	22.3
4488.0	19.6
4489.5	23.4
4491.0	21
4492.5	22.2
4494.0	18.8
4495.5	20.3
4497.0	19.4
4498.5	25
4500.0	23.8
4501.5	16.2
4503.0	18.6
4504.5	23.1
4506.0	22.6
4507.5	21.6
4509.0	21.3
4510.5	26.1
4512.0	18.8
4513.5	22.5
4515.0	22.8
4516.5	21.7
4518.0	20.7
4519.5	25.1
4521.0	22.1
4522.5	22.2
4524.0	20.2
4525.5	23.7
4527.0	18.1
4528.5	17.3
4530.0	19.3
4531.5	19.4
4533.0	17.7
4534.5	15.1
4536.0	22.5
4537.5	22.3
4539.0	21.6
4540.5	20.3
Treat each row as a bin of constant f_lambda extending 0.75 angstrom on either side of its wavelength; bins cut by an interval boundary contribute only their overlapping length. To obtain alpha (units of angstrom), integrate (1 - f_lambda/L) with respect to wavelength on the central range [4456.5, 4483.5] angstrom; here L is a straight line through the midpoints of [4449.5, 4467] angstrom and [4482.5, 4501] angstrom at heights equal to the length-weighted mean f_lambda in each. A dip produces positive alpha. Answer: 1.5 angstrom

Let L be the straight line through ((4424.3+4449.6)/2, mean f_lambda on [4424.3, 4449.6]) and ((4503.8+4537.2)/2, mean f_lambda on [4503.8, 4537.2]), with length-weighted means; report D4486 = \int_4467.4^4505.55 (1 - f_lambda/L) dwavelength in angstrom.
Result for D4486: 0.1 angstrom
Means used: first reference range 19.9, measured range 20.6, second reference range 21.1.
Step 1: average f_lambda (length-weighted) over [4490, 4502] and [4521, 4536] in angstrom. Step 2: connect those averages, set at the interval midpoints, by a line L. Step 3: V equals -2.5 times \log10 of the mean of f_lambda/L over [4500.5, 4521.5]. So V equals -0.07 mag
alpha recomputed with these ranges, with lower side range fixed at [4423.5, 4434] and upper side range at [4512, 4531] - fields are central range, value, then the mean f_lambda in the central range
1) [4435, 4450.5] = 0.0 angstrom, 20.2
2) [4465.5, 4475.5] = 1.3 angstrom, 17.9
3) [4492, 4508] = -0.1 angstrom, 21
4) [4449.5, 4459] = 0.0 angstrom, 20.3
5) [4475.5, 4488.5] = -0.5 angstrom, 21.5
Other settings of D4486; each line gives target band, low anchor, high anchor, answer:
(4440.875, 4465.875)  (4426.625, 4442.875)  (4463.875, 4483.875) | -0.8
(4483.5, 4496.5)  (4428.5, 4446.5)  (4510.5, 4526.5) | -0.2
